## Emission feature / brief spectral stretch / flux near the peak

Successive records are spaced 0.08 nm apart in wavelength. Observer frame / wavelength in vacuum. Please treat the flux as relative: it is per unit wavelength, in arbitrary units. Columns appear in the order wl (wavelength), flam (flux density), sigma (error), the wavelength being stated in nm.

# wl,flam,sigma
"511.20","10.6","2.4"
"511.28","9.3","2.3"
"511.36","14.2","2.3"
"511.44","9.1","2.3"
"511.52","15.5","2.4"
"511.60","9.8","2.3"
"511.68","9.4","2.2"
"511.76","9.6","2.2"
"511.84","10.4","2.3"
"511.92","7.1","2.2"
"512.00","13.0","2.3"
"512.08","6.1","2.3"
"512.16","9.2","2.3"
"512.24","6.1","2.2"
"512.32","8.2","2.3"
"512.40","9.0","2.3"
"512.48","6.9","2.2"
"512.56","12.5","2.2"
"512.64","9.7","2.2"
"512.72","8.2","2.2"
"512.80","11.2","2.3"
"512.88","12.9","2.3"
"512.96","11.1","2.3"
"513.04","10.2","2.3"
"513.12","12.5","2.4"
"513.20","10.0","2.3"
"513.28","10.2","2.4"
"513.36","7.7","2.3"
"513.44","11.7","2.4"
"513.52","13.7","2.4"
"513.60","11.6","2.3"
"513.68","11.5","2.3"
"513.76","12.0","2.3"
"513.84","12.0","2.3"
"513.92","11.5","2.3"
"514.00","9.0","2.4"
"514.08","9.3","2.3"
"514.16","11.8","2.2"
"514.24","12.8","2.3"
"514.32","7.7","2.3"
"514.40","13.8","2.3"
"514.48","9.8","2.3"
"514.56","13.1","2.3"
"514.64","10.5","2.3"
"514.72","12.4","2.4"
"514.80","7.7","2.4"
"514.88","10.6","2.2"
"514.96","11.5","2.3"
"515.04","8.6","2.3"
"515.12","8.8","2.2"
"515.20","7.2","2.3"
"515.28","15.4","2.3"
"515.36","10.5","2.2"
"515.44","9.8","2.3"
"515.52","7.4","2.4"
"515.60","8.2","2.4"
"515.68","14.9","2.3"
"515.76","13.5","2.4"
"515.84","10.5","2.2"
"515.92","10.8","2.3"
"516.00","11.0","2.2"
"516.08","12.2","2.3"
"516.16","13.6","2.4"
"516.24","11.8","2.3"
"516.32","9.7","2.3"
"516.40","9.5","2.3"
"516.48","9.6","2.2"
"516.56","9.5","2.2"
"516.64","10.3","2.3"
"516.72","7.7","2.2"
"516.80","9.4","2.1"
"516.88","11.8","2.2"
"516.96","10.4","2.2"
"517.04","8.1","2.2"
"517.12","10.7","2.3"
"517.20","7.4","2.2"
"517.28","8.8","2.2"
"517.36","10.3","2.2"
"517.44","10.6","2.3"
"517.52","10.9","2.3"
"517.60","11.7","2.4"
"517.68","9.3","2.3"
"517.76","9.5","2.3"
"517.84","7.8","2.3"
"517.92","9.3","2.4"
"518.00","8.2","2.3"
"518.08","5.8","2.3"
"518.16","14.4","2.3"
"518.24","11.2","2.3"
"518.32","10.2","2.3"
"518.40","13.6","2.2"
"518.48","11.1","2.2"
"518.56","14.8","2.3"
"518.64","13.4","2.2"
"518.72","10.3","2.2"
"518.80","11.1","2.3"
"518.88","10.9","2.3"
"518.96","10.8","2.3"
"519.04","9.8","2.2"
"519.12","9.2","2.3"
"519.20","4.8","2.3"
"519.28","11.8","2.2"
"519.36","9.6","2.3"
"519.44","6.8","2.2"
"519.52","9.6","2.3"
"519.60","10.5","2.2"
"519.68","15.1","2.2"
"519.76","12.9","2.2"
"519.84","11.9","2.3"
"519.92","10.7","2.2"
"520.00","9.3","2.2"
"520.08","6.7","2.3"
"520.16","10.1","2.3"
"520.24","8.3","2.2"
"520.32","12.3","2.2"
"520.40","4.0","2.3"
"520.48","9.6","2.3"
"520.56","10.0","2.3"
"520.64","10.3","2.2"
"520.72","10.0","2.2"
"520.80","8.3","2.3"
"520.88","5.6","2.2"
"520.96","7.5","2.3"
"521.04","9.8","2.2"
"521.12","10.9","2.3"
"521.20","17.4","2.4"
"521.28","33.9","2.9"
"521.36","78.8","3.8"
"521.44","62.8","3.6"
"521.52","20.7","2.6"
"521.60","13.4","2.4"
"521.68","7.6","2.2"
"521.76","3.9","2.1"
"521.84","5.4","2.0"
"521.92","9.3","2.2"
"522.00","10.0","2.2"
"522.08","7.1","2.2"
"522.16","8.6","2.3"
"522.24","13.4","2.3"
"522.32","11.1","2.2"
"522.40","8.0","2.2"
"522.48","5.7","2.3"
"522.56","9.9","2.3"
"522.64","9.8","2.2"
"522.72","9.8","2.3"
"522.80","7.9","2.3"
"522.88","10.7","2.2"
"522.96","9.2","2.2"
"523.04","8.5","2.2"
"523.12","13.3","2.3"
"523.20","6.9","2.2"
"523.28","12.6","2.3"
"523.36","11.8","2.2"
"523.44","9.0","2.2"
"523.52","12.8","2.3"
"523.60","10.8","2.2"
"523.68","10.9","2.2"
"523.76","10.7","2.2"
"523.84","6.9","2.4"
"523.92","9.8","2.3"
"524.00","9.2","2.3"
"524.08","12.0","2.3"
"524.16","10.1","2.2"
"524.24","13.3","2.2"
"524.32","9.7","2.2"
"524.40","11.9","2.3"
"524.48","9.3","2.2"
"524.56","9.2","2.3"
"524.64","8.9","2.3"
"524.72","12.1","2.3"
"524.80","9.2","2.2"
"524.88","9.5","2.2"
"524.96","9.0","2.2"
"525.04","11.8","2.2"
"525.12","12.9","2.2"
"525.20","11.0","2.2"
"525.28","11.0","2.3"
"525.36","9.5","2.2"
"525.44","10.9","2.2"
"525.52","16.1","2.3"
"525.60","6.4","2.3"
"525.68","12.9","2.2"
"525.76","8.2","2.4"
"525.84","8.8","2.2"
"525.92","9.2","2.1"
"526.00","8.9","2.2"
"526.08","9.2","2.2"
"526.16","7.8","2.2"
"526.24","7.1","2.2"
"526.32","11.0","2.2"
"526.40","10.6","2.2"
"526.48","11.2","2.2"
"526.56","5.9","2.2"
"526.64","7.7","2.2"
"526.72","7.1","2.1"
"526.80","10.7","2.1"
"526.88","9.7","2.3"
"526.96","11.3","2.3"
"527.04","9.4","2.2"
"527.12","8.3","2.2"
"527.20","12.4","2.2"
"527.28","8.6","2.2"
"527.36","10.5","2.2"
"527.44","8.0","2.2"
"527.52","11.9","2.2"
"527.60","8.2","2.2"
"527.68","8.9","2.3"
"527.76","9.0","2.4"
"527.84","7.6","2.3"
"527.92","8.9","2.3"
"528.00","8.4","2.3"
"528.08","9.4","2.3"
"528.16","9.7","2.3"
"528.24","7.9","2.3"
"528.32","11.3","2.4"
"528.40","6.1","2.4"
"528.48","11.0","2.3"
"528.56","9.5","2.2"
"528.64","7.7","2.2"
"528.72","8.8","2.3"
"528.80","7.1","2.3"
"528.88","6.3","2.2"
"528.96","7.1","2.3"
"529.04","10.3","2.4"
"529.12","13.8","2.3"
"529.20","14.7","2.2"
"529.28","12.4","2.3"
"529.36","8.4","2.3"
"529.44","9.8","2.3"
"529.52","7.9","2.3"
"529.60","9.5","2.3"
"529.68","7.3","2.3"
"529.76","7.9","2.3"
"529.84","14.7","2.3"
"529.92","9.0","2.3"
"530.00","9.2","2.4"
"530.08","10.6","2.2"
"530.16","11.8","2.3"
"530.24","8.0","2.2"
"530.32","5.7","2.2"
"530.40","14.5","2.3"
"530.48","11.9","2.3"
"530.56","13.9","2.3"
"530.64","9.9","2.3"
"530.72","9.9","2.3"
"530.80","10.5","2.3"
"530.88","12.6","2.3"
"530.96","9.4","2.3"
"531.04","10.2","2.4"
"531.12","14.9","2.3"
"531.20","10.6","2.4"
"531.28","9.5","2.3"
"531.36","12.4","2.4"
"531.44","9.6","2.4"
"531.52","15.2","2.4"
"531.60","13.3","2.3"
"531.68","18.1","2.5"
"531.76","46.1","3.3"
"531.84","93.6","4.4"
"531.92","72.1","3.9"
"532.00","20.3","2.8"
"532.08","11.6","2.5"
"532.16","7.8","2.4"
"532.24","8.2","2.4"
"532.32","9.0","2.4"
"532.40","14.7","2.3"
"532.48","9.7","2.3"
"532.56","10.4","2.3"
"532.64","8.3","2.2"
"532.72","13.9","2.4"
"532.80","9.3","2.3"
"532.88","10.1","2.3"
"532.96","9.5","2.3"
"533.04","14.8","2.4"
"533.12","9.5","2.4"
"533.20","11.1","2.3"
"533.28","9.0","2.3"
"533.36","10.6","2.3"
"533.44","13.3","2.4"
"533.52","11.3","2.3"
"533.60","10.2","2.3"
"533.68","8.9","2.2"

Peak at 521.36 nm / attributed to H-beta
